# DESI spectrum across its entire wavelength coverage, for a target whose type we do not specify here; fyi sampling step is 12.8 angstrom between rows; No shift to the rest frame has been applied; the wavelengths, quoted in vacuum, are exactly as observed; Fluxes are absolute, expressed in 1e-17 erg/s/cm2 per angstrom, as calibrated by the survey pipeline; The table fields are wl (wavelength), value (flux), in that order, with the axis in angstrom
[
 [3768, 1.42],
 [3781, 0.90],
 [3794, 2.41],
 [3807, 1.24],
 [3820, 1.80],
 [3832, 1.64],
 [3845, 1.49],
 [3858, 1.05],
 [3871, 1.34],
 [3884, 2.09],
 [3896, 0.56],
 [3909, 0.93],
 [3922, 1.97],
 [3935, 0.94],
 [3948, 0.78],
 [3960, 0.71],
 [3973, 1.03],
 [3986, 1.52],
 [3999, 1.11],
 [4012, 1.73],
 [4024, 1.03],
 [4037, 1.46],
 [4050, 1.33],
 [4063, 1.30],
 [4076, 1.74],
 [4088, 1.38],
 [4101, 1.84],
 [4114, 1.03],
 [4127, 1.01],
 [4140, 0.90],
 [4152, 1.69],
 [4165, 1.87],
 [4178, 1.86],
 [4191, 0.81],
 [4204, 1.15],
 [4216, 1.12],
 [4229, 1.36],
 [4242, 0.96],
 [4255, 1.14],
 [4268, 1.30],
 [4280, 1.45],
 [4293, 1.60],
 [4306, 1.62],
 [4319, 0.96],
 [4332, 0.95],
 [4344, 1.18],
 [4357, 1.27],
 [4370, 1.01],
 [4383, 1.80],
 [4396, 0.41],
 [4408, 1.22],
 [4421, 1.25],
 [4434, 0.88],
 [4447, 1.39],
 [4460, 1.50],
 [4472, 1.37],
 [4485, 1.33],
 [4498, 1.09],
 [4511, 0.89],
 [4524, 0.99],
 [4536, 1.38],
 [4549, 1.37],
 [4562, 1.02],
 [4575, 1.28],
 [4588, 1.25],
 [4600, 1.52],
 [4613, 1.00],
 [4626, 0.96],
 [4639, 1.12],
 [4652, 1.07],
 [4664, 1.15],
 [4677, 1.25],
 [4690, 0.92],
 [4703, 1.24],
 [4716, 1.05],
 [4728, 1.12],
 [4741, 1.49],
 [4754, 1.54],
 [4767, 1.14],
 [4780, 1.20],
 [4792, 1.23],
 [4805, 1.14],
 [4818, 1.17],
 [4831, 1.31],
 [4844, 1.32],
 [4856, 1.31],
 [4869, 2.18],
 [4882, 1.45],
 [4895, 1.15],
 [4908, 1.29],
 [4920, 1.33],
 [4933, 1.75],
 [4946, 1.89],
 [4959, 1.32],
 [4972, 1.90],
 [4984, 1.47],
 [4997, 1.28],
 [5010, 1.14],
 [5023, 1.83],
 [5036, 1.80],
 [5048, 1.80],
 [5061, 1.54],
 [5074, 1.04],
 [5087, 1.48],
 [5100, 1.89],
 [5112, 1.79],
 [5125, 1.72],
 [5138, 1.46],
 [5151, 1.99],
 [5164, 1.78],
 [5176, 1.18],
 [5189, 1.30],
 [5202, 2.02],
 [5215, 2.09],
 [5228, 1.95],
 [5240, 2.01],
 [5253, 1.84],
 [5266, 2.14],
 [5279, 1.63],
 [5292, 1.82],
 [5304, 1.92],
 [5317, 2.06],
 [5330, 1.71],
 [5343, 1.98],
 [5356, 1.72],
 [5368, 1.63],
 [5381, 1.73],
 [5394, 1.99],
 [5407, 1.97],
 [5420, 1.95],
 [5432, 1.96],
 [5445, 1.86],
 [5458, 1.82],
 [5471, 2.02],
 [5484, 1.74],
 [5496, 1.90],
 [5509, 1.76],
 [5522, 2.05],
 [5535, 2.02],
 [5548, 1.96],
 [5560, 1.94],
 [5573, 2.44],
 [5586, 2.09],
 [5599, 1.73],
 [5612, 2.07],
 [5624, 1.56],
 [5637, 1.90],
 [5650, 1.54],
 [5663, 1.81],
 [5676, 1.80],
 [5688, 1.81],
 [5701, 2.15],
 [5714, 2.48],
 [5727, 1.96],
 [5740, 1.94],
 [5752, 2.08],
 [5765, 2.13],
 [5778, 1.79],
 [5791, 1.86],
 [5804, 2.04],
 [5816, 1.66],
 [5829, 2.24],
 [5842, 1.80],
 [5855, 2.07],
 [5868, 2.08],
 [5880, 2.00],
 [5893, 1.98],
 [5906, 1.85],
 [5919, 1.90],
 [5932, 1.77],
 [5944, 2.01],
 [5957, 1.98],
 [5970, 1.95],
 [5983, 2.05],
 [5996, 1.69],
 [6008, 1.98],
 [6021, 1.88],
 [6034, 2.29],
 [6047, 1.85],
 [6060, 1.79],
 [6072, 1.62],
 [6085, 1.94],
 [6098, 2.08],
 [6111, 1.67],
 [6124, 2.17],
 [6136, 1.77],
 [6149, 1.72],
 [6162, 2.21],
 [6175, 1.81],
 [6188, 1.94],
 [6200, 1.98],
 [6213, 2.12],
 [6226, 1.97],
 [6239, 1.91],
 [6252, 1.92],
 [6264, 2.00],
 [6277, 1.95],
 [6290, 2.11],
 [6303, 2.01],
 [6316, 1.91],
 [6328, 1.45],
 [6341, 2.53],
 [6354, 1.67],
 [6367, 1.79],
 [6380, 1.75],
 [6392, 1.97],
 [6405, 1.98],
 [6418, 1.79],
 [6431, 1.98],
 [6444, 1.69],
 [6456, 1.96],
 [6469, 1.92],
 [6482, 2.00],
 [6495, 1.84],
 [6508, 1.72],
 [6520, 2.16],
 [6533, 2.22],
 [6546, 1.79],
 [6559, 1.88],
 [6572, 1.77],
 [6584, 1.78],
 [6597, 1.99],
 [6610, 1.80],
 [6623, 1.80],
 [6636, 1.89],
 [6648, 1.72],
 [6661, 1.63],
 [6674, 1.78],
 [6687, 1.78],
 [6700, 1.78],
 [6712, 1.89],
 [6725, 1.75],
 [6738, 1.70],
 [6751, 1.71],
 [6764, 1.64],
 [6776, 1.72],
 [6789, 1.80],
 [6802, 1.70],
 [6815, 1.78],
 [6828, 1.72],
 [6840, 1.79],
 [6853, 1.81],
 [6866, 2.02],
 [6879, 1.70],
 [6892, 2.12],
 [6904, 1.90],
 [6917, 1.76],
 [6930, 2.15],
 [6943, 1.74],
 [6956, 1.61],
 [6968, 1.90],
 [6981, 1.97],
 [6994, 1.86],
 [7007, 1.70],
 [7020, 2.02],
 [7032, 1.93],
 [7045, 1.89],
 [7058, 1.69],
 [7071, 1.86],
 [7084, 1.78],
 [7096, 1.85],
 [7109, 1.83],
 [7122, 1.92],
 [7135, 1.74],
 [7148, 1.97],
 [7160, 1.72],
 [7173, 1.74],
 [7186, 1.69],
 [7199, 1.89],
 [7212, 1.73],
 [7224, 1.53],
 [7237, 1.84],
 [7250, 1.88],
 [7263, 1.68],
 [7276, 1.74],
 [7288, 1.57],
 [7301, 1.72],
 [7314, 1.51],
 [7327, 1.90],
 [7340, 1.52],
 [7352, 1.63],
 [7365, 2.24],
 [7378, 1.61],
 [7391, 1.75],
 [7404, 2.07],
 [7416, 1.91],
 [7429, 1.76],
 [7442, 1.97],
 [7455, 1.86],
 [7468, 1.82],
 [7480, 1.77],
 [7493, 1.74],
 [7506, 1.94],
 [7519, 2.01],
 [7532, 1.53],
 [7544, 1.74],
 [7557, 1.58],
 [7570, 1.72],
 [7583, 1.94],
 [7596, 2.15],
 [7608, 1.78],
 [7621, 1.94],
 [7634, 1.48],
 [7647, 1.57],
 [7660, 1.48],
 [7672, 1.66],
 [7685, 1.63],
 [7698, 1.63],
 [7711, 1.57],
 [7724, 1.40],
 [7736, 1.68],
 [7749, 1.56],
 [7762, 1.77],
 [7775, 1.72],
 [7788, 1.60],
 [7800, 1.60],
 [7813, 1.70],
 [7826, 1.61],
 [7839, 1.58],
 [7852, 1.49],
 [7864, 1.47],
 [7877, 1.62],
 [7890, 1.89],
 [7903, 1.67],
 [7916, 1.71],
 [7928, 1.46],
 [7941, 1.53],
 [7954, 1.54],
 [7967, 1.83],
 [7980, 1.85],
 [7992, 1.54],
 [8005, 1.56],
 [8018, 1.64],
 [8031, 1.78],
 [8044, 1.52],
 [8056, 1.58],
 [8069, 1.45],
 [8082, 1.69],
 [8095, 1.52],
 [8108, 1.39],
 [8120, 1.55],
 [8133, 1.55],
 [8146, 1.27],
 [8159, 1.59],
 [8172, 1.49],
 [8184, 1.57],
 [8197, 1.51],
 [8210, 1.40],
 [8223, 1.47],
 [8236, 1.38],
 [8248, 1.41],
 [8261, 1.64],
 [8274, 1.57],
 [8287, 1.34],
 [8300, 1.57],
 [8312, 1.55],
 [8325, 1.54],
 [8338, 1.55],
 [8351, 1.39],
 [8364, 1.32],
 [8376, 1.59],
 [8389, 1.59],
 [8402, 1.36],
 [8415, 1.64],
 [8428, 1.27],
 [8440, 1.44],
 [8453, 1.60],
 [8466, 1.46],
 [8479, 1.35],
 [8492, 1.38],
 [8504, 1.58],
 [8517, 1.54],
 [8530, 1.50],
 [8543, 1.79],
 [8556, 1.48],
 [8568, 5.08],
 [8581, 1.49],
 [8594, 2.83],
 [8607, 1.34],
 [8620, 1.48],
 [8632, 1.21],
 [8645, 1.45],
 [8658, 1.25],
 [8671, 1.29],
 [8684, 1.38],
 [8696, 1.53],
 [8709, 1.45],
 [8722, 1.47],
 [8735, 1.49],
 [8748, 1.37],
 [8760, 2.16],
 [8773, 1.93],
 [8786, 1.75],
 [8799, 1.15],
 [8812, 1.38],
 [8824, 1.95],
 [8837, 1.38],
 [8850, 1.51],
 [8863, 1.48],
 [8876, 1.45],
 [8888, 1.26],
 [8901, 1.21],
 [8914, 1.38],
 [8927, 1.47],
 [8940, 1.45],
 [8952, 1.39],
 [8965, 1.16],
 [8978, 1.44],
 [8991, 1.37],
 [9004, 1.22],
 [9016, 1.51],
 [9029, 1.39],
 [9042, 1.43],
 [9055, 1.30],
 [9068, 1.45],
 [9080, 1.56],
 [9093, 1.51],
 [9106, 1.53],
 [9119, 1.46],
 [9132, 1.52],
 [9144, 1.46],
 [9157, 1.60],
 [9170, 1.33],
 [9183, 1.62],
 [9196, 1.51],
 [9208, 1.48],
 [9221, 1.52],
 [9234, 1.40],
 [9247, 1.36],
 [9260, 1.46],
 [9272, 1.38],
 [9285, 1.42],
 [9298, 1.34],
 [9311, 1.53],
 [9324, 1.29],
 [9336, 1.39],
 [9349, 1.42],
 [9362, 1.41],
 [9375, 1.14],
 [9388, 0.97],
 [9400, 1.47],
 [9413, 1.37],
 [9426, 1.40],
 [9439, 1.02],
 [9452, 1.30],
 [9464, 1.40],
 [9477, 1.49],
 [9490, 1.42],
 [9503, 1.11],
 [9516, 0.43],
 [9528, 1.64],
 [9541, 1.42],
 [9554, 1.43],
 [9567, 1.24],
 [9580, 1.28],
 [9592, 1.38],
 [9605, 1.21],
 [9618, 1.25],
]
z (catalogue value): 0.30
